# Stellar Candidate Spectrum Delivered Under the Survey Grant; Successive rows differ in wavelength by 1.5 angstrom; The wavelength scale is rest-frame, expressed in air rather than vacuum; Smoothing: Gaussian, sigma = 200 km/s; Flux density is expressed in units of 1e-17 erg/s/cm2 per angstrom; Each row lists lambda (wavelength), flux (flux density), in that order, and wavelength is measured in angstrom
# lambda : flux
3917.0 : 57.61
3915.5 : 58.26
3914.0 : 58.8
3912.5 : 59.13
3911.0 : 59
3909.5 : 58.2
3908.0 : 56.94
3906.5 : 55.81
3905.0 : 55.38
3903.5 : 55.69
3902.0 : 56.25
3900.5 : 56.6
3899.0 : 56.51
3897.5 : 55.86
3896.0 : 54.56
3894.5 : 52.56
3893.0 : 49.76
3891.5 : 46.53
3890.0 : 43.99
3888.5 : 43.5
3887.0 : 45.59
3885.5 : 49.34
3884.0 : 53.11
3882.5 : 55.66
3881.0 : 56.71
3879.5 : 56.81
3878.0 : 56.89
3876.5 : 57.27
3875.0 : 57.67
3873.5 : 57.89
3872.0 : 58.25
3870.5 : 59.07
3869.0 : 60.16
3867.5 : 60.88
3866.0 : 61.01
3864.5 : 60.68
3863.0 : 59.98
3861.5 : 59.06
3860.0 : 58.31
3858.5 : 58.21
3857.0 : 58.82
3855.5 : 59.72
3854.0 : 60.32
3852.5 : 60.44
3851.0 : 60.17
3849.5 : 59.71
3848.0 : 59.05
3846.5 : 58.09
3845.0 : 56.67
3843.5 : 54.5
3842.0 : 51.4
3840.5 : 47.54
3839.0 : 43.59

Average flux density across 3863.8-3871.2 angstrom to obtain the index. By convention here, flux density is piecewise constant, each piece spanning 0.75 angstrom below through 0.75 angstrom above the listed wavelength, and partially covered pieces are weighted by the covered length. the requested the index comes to 60.4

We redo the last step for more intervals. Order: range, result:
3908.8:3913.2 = 58.8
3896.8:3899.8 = 56.2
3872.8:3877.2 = 57.6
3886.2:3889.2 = 44.6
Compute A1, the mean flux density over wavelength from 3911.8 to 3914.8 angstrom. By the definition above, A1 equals 59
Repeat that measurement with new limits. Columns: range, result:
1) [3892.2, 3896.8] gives 52.3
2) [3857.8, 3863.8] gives 58.9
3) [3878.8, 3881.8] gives 56.7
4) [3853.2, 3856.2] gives 60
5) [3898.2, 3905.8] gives 56.1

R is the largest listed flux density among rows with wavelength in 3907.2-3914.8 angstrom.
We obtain 59.13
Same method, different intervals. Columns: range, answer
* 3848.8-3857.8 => 60.44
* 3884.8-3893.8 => 49.76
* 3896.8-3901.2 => 56.6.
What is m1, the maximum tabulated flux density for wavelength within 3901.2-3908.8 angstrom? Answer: 56.94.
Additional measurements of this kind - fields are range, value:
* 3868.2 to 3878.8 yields 60.16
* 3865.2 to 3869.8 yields 61.01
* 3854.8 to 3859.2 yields 59.72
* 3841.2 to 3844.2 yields 54.5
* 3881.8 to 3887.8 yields 55.66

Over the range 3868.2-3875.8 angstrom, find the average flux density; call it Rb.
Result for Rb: 58.6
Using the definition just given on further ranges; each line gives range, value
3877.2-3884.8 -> 55.8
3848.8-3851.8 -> 60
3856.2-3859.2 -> 58.5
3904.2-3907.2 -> 55.6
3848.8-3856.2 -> 60.1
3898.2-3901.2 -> 56.5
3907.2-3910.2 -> 57.5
